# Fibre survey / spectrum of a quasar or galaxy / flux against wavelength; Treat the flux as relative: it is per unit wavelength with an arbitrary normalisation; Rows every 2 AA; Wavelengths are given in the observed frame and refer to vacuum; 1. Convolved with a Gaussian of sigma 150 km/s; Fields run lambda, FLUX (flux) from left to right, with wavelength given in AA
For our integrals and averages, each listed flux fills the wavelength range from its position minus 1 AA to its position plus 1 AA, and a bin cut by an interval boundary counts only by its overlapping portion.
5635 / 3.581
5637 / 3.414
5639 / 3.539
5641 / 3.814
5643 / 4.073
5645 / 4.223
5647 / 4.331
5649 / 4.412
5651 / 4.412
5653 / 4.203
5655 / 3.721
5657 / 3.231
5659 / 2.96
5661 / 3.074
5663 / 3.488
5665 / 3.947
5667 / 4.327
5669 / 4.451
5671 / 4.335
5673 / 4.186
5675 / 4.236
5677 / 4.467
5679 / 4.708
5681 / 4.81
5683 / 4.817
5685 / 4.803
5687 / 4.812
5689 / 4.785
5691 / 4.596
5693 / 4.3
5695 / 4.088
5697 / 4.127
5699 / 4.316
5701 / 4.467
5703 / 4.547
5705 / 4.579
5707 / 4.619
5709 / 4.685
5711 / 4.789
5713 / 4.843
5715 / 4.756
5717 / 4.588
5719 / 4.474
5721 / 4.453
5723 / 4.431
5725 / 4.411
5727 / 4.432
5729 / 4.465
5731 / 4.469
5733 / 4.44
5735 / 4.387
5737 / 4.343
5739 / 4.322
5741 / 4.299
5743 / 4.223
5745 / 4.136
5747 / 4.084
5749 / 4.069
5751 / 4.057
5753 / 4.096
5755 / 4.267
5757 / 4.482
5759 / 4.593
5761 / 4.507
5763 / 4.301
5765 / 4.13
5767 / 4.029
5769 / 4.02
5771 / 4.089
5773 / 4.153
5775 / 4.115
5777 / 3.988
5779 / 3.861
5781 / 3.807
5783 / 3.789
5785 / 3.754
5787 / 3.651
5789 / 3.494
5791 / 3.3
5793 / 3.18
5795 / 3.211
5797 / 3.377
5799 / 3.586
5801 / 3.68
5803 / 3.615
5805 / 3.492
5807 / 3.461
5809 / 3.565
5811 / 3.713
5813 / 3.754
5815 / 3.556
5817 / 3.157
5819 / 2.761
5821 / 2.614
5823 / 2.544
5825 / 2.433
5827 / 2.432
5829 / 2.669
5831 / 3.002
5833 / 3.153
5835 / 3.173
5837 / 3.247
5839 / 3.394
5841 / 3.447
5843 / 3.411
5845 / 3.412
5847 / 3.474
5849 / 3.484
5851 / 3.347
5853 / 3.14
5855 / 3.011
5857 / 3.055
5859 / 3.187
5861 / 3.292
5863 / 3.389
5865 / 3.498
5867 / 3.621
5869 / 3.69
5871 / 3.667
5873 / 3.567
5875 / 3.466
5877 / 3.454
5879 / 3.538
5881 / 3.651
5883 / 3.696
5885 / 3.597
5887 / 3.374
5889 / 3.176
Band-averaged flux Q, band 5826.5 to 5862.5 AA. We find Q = 3.2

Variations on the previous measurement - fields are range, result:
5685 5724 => 4.55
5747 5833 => 3.63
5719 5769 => 4.31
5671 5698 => 4.51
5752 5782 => 4.16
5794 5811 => 3.51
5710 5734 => 4.55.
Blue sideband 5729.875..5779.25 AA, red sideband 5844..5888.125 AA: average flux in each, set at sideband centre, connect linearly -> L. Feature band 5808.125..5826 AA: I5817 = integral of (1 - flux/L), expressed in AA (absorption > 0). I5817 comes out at 3.2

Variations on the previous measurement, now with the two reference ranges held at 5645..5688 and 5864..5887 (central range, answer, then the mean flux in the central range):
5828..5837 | 1.64 AA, 3.03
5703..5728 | -3.40 AA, 4.59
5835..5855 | 1.75 AA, 3.34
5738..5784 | -2.84 AA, 4.15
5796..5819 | 1.62 AA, 3.51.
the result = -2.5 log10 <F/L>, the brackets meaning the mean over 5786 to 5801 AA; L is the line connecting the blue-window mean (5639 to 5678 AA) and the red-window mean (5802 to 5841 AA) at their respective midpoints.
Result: -0.040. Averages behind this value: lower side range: 3.98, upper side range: 3.15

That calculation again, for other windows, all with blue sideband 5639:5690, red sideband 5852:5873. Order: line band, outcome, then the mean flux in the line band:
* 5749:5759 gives -0.119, 4.25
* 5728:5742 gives -0.132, 4.39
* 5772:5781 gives -0.081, 4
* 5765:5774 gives -0.093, 4.08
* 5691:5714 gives -0.122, 4.49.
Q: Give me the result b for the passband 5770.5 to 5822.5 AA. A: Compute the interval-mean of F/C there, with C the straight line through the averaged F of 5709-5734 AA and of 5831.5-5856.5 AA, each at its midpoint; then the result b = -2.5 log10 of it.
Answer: 0.07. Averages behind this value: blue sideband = 4.55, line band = 3.55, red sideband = 3.3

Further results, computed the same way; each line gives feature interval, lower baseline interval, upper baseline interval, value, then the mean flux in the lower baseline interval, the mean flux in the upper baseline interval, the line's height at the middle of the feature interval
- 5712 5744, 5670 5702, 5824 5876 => -0.071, 4.49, 3.26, 4.17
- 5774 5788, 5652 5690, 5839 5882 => -0.033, 4.18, 3.42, 3.74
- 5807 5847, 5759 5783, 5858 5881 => 0.192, 4.1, 3.5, 3.76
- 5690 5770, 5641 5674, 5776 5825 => -0.186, 3.96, 3.43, 3.69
